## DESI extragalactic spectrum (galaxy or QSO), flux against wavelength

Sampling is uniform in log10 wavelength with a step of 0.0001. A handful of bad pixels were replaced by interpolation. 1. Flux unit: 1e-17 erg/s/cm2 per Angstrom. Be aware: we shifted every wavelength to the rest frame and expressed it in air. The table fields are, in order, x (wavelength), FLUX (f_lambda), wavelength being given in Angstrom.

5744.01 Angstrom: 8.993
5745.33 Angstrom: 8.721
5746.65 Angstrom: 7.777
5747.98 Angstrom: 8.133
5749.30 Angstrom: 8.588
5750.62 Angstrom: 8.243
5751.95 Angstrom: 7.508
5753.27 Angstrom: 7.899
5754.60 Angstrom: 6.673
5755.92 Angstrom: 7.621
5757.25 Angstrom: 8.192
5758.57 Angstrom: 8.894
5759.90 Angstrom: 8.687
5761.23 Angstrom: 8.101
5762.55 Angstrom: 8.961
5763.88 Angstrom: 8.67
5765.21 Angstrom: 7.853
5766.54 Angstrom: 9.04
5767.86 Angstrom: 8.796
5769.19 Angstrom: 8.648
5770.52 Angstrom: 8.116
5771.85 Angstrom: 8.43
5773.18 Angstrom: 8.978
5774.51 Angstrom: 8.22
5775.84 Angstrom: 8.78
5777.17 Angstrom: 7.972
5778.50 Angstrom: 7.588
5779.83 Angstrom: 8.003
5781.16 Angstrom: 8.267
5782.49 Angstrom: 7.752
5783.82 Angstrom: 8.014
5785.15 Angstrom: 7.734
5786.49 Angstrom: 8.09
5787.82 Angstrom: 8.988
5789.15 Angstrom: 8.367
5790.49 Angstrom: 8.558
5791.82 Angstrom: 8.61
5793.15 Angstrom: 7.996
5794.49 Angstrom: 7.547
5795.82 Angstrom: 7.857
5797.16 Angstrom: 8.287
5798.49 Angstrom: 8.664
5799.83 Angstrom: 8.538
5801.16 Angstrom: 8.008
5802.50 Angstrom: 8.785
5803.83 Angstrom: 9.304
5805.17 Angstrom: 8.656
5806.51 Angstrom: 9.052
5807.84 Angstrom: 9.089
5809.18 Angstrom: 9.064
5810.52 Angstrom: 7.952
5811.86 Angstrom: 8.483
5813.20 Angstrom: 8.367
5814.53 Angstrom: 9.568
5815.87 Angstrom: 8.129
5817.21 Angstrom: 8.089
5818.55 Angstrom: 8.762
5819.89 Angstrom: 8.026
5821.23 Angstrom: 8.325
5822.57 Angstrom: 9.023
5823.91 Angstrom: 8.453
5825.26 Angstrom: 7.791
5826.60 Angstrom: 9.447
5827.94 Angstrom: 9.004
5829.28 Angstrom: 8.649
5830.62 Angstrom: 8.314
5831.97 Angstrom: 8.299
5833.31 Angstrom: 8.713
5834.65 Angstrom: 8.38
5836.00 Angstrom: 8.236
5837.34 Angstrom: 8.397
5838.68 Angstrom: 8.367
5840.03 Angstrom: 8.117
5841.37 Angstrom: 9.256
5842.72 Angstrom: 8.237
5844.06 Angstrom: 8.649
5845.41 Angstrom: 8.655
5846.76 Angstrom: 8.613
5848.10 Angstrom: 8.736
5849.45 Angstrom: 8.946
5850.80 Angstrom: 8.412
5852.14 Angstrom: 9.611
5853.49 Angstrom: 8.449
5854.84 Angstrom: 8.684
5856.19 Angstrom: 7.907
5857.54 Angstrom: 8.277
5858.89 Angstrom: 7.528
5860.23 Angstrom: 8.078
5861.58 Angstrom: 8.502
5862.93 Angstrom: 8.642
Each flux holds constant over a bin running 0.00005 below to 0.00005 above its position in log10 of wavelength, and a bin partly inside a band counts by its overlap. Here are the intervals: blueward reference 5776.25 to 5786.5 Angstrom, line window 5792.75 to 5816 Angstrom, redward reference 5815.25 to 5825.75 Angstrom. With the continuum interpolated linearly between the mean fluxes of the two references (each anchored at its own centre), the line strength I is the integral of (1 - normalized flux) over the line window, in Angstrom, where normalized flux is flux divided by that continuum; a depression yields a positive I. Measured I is -1.0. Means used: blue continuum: 7.94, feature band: 8.53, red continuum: 8.33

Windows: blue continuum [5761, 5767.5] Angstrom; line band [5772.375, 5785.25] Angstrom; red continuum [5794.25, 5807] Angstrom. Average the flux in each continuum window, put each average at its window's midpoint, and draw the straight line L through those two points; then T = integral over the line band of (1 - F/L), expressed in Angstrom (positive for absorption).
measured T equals 0.6 Angstrom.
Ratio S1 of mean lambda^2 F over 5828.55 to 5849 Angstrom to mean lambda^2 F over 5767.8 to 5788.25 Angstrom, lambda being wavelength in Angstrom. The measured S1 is 1.1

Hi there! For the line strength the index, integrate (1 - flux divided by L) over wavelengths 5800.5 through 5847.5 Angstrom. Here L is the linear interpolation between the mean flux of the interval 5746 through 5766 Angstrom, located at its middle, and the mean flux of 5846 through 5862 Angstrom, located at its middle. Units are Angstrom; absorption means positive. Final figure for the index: -1.2 Angstrom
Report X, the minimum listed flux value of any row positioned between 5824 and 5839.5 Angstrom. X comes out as 7.791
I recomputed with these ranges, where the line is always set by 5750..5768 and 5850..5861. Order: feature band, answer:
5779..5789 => 0.15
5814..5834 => -0.58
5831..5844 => -0.16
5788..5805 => -0.26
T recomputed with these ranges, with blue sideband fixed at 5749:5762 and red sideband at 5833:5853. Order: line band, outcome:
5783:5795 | 0.1 Angstrom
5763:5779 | -0.6 Angstrom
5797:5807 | -0.4 Angstrom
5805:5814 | -0.3 Angstrom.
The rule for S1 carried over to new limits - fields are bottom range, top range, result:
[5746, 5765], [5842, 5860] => 1.08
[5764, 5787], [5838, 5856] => 1.07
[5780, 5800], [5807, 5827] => 1.05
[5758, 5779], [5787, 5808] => 1.01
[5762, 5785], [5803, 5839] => 1.05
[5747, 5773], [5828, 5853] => 1.07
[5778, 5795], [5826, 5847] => 1.07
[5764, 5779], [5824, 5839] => 1.03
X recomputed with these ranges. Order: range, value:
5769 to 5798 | 7.547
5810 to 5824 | 7.952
